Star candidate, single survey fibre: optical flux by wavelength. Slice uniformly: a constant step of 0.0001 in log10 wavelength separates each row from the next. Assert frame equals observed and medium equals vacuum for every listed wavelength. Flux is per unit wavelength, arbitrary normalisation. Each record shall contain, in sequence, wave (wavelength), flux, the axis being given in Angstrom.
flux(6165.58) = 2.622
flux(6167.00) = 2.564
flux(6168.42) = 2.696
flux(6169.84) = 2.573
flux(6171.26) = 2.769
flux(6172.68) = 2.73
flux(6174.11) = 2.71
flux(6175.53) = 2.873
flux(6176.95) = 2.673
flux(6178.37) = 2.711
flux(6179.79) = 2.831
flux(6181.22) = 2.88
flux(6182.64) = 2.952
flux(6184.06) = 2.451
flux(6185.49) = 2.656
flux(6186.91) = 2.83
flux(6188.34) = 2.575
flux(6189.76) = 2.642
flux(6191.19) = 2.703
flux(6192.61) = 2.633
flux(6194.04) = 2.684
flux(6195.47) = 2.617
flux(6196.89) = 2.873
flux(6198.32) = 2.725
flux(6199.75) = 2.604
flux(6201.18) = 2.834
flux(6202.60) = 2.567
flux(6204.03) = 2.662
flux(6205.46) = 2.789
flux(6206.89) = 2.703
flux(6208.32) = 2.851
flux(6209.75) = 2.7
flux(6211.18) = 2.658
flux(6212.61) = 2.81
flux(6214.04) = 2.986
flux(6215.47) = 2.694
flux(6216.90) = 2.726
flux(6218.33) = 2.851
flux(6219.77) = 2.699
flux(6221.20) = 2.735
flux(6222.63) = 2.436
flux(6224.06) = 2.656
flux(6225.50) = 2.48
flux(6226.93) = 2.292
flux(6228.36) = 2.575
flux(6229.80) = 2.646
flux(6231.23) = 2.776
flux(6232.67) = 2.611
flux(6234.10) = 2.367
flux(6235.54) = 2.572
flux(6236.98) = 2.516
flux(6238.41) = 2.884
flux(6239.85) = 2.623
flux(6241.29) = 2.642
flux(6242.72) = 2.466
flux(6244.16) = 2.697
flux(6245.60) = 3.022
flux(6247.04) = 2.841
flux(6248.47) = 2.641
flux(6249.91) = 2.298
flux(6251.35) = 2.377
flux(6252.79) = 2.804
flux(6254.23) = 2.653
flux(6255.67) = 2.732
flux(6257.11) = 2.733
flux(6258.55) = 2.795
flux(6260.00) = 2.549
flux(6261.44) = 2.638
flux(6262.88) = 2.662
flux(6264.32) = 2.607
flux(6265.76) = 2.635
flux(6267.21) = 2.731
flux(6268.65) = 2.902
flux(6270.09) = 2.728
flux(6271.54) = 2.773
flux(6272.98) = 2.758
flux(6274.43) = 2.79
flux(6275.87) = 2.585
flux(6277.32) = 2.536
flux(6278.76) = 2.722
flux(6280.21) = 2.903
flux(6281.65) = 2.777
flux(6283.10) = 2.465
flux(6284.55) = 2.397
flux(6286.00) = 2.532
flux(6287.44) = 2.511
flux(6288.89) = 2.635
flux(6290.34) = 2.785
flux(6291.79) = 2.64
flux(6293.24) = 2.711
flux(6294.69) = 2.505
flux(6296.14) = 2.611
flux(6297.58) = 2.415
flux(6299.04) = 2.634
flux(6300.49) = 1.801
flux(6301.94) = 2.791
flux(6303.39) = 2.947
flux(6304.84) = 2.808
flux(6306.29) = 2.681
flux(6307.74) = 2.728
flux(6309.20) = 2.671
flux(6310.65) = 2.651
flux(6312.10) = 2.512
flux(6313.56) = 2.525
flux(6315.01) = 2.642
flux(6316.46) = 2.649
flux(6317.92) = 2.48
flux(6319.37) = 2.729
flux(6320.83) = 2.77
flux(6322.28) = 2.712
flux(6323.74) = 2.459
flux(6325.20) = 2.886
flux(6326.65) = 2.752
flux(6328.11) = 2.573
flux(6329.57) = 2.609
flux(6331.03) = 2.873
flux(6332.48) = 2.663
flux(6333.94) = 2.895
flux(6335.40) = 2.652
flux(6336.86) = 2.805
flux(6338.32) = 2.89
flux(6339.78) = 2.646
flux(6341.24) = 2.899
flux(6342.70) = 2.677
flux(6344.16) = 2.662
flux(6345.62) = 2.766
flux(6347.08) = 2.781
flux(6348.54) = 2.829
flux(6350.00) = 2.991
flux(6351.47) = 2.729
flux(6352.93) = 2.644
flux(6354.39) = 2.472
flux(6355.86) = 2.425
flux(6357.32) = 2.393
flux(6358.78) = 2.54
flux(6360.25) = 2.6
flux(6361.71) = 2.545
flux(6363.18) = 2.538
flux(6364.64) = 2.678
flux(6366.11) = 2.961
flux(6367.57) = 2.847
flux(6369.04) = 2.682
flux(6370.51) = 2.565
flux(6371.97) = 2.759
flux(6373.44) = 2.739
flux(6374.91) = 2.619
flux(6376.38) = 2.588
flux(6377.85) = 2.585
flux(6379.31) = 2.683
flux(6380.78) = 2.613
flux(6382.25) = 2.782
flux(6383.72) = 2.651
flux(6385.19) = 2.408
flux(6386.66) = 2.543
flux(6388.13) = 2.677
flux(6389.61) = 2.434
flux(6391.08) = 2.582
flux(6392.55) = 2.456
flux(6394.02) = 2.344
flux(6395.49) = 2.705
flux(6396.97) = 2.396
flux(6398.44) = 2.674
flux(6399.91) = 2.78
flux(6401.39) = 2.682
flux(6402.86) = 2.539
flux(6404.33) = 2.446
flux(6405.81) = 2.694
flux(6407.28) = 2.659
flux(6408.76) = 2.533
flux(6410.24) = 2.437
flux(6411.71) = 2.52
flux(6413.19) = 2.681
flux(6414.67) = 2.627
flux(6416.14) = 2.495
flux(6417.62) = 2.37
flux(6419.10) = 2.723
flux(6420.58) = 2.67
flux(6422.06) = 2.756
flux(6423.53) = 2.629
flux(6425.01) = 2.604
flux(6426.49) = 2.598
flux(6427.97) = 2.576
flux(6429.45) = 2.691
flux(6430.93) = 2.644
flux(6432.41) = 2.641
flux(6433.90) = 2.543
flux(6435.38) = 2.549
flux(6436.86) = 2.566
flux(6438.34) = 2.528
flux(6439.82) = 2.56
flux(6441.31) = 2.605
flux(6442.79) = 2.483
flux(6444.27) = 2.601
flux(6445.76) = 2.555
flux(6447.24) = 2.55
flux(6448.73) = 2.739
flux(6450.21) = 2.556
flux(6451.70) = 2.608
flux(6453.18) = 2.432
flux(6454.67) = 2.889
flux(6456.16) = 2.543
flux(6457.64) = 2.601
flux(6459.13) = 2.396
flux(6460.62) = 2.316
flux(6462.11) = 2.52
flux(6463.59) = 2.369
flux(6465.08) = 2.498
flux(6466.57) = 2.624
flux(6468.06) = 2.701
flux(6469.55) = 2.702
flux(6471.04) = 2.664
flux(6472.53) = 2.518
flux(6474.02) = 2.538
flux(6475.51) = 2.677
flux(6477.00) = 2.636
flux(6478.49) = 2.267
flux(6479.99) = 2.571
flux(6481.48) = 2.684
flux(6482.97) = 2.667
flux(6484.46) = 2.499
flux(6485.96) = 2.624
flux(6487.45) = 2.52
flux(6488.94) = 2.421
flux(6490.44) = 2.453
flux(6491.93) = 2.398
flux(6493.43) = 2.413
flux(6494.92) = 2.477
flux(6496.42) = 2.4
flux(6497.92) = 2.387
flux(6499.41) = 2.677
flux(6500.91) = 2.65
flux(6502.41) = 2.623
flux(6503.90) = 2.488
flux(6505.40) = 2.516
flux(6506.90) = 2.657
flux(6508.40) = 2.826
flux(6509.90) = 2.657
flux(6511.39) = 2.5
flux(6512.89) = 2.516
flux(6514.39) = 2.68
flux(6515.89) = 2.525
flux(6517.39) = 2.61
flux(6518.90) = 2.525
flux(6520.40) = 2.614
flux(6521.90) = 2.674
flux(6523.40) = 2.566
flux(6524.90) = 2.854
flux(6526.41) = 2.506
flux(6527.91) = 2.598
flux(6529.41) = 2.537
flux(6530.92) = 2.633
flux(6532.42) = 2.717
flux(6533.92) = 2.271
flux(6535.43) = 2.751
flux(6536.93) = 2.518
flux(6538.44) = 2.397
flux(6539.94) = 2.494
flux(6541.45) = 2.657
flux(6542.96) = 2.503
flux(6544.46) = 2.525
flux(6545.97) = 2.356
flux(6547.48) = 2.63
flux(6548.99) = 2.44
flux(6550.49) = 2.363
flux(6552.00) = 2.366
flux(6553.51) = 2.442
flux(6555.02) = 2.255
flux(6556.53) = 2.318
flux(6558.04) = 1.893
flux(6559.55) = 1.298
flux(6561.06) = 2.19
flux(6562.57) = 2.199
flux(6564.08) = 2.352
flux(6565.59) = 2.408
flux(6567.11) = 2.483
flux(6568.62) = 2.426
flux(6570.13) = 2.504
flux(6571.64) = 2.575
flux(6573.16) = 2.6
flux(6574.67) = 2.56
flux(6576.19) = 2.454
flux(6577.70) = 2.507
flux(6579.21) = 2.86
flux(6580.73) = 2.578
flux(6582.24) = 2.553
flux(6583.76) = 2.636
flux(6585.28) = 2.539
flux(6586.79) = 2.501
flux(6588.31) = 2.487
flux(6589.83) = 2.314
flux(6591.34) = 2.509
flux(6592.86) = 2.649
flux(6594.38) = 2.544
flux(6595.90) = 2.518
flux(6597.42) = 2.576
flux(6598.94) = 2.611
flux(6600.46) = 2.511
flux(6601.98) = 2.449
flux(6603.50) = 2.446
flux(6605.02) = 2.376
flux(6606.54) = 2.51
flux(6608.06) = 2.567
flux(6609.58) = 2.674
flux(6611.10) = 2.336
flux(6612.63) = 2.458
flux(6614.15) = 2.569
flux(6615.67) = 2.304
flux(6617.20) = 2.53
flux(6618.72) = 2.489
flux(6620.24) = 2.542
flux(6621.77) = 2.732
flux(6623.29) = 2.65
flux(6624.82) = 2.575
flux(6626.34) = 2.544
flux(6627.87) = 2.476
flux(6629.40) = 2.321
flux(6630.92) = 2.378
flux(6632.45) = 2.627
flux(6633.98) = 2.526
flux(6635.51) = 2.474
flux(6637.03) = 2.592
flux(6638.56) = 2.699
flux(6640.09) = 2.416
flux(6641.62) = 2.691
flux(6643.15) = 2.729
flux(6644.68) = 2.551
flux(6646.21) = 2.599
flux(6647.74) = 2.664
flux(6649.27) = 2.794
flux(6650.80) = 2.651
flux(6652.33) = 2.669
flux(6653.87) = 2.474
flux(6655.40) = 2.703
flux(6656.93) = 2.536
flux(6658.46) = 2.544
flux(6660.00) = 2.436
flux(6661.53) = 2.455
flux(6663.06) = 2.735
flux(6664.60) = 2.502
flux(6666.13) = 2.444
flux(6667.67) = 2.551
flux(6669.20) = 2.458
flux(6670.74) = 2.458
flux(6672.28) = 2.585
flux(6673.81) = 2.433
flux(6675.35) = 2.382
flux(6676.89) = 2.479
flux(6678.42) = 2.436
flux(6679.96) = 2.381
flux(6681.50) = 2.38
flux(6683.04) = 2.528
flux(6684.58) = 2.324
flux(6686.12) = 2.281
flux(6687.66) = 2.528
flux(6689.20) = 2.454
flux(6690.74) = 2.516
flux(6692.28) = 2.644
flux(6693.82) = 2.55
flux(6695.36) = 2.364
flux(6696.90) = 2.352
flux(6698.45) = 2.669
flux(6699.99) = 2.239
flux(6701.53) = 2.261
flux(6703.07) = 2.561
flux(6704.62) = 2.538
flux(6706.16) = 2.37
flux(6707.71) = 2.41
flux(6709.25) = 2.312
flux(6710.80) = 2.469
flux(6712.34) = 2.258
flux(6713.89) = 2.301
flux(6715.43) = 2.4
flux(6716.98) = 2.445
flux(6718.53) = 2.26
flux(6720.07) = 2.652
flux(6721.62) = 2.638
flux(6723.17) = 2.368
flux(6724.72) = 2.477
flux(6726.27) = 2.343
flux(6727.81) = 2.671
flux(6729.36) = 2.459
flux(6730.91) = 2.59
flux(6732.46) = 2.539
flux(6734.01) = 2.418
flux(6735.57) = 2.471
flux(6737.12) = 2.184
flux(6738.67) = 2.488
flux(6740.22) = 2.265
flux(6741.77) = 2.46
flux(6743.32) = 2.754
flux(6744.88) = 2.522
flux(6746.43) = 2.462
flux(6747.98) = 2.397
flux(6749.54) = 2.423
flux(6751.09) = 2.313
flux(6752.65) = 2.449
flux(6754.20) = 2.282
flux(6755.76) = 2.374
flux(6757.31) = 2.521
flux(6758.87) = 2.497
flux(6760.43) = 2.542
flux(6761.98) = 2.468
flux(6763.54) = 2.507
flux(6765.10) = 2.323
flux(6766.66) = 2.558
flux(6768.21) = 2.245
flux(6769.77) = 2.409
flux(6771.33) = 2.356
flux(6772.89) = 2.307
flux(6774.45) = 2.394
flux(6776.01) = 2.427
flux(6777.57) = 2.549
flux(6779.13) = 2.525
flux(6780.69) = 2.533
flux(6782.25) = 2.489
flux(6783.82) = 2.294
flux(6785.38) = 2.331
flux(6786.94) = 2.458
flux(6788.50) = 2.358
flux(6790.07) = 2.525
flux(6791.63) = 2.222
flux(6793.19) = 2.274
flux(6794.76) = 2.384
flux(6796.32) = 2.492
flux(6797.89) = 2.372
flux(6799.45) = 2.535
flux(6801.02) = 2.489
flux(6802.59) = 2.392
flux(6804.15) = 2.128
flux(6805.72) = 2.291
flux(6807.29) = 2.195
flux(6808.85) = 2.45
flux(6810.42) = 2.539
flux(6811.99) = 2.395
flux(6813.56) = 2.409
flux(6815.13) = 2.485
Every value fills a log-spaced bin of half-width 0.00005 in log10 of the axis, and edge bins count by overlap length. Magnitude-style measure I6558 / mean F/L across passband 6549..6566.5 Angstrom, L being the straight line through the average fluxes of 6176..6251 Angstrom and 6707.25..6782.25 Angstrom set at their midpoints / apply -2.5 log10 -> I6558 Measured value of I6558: 0.15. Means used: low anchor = 2.68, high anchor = 2.44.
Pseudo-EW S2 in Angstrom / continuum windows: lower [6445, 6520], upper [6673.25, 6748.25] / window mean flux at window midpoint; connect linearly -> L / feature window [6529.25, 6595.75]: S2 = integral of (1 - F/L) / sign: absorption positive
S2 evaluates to 1.78 Angstrom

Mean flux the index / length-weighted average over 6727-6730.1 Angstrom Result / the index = 2.57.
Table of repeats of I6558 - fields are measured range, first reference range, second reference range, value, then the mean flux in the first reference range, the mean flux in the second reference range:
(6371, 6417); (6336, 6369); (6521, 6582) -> 0.02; 2.7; 2.46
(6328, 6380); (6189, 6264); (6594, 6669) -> -0.03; 2.67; 2.55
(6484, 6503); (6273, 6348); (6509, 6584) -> 0.01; 2.66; 2.48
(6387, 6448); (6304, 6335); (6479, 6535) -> 0.02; 2.68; 2.57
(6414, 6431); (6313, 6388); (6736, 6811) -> 0.01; 2.68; 2.41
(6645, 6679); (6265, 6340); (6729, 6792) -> -0.03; 2.66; 2.43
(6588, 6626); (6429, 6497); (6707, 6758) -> -0.01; 2.55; 2.44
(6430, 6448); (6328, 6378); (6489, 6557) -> 0.02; 2.69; 2.53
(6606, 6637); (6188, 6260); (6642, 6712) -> 0.00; 2.67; 2.5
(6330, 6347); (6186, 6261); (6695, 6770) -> -0.06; 2.67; 2.43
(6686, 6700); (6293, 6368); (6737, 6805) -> -0.01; 2.67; 2.42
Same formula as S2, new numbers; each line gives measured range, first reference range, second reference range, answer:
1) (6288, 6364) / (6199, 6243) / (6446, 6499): -1.4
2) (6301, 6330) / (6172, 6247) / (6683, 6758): -0.4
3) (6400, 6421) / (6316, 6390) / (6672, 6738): 0.4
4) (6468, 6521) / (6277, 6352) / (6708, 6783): 0.3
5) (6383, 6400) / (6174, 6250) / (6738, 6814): 0.4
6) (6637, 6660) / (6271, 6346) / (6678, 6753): -1.3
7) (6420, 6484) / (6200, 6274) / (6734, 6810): -0.3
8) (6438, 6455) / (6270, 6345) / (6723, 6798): 0.0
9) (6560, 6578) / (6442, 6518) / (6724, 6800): 0.7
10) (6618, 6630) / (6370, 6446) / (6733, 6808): -0.3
